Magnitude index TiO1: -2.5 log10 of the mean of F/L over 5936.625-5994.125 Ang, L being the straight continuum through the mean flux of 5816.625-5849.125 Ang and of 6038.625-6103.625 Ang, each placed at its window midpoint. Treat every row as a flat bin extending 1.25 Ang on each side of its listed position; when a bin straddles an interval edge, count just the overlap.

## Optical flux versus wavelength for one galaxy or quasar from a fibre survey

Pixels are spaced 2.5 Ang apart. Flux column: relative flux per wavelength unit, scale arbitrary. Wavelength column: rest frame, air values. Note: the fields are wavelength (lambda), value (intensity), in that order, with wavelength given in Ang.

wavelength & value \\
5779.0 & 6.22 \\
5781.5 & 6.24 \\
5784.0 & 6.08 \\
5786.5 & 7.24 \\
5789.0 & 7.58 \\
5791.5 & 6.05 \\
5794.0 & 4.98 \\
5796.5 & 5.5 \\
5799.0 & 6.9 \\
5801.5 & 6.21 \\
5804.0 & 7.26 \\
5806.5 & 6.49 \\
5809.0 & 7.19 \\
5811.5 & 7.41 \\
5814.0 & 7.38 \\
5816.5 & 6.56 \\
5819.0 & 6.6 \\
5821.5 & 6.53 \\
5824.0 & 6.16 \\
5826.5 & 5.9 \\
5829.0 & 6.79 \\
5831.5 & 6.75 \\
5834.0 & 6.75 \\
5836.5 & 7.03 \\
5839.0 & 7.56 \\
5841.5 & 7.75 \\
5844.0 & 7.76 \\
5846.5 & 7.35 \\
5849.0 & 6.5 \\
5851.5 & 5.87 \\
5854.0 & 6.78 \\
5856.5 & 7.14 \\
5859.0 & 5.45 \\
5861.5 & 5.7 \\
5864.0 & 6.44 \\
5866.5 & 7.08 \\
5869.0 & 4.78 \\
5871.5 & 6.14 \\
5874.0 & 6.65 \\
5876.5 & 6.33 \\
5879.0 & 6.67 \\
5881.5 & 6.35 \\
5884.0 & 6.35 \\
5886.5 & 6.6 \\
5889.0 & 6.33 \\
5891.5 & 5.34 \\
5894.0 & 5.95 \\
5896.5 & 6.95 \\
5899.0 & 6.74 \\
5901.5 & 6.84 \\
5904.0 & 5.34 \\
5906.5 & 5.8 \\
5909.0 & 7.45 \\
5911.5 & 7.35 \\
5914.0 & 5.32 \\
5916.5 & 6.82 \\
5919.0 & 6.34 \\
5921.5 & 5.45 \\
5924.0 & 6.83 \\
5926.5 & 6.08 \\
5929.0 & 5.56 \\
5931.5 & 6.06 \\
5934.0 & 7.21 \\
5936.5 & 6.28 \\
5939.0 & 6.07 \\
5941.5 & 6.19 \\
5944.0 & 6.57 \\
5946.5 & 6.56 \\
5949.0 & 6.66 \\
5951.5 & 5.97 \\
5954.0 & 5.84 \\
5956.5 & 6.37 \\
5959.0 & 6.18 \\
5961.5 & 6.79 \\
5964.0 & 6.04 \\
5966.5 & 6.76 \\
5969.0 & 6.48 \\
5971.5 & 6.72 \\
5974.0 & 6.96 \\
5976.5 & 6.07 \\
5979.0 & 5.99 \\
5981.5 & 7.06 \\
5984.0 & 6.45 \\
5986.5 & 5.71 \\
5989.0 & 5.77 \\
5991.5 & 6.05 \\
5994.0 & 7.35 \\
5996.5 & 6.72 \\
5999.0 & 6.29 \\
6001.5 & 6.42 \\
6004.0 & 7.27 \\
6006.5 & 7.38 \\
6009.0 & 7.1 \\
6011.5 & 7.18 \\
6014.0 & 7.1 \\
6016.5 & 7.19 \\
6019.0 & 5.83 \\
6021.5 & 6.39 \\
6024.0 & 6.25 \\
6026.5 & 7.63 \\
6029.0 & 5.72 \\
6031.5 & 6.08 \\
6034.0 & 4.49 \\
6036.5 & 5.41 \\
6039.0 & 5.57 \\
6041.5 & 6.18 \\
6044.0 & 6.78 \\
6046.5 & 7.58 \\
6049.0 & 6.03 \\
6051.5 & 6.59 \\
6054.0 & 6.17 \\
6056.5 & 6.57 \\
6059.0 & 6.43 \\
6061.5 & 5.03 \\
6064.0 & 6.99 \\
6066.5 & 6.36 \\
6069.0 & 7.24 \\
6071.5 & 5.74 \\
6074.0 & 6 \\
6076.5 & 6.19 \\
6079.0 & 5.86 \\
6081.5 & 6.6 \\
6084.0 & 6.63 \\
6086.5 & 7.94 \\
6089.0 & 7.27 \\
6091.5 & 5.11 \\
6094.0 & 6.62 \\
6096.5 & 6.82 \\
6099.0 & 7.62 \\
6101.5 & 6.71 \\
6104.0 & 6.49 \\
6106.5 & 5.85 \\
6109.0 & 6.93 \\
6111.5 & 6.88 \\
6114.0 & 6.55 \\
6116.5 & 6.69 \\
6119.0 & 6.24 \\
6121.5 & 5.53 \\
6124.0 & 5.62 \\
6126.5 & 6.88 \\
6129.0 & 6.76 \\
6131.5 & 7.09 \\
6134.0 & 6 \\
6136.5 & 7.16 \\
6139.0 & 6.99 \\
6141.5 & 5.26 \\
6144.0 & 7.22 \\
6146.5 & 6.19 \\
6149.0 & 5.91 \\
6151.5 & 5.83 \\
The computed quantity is 0.05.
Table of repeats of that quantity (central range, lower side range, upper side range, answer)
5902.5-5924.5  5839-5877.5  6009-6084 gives 0.034 mag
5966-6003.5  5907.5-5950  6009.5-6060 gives -0.014 mag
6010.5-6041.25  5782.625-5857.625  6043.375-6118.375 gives 0.060 mag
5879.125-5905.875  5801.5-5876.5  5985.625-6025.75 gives 0.063 mag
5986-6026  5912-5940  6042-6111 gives -0.047 mag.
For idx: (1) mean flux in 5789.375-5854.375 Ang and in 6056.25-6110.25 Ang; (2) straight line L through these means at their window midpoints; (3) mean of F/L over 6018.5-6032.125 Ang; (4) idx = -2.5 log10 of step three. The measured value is 0.03 mag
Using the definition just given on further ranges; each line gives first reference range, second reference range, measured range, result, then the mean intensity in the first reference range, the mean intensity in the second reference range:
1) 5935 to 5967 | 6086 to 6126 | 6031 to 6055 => 0.06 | 6.33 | 6.53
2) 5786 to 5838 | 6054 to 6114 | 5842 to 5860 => -0.02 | 6.63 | 6.51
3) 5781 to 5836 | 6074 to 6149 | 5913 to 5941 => 0.06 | 6.58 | 6.52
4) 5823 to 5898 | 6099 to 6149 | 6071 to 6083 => 0.07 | 6.51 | 6.49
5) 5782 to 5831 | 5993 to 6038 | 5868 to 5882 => 0.07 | 6.57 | 6.53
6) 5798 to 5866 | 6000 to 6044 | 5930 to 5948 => 0.03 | 6.75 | 6.43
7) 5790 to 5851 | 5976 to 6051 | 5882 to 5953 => 0.04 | 6.72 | 6.44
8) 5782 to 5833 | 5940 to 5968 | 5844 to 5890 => 0.01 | 6.57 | 6.36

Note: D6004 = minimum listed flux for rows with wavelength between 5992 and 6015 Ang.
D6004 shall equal 6.29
